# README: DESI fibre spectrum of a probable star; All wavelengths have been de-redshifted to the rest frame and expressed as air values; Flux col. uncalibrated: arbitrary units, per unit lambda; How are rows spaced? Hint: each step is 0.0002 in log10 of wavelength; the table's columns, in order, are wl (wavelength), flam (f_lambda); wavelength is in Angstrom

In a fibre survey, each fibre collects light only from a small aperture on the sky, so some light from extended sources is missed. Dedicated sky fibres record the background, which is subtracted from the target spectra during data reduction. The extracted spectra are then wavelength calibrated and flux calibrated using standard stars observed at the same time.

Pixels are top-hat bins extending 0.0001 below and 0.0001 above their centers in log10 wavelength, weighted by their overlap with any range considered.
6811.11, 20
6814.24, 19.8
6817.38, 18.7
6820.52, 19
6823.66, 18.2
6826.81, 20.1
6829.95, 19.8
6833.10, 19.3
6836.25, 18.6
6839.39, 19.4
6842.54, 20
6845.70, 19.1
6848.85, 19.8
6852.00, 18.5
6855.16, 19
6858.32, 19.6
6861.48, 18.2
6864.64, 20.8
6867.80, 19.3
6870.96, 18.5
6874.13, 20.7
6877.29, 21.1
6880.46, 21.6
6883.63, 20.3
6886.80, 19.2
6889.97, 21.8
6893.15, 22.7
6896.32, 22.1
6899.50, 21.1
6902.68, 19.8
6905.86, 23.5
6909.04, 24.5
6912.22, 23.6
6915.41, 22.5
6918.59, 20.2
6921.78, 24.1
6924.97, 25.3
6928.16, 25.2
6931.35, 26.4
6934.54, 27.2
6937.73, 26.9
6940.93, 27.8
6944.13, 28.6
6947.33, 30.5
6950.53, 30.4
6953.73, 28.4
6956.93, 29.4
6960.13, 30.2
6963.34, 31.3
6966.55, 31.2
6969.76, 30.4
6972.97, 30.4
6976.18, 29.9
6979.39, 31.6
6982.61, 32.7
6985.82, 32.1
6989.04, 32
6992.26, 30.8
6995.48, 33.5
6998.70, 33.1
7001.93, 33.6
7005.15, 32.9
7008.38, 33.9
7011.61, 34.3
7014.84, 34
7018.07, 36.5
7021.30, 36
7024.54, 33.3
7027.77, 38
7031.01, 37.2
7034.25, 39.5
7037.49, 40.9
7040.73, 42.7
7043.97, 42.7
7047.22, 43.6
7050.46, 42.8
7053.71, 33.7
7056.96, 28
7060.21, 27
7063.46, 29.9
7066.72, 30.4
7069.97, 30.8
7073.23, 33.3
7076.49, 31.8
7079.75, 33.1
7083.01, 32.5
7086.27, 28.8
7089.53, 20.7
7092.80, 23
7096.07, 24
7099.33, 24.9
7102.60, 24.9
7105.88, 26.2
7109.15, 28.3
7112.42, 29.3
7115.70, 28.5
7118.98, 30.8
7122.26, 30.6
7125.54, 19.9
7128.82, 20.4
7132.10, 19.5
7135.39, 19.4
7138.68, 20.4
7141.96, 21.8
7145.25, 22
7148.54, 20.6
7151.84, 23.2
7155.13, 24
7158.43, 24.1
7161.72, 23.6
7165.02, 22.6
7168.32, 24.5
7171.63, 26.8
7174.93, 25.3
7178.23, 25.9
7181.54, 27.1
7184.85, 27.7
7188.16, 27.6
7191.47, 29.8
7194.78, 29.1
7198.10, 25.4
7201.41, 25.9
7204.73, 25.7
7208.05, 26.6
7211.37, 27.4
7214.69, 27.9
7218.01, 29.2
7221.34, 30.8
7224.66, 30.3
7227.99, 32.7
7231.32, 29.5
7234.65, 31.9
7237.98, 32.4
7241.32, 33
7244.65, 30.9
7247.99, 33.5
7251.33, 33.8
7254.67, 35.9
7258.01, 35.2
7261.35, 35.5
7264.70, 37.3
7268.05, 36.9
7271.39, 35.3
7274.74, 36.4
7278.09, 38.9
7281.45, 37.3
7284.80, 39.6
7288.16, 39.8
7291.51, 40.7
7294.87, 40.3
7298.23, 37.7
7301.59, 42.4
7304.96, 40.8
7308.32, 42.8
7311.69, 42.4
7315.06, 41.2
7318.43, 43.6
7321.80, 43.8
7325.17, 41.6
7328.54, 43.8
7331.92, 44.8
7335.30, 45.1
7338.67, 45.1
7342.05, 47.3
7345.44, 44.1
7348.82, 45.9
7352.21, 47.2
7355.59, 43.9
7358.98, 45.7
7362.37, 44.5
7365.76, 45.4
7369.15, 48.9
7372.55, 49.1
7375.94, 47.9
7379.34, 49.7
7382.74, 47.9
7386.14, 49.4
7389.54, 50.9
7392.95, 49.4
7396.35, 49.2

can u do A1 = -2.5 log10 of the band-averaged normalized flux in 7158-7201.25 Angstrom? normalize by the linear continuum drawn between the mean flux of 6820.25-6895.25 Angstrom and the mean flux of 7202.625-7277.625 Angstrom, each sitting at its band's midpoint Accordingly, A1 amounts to 0.16 mag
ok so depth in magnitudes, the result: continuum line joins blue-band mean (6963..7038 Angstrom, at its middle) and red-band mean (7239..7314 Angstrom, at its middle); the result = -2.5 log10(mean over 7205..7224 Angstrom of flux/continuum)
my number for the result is 0.28 mag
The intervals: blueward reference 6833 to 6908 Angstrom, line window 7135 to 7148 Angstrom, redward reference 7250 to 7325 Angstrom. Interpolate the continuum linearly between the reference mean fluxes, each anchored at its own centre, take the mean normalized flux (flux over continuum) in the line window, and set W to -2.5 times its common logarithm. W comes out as 0.472 mag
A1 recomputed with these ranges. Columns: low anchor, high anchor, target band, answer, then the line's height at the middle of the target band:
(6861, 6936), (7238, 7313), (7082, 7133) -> 0.19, 30.6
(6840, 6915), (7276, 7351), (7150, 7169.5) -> 0.42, 34.6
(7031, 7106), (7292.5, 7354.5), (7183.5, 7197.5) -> 0.30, 37.5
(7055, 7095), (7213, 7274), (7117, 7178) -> 0.30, 30.7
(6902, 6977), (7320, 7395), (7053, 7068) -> 0.11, 32.7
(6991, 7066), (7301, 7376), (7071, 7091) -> 0.22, 37.1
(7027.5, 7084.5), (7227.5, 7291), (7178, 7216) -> 0.28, 35.3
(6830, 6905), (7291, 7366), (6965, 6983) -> -0.21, 25.5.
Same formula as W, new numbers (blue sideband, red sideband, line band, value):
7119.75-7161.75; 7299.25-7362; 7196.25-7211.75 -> 0.135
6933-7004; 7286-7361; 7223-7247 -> 0.257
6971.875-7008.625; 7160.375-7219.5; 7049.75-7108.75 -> 0.028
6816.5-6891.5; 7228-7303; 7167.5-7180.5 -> 0.248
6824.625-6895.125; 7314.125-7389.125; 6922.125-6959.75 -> -0.151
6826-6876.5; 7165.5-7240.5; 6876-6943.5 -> -0.116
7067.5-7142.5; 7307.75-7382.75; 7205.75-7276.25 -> 0.147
